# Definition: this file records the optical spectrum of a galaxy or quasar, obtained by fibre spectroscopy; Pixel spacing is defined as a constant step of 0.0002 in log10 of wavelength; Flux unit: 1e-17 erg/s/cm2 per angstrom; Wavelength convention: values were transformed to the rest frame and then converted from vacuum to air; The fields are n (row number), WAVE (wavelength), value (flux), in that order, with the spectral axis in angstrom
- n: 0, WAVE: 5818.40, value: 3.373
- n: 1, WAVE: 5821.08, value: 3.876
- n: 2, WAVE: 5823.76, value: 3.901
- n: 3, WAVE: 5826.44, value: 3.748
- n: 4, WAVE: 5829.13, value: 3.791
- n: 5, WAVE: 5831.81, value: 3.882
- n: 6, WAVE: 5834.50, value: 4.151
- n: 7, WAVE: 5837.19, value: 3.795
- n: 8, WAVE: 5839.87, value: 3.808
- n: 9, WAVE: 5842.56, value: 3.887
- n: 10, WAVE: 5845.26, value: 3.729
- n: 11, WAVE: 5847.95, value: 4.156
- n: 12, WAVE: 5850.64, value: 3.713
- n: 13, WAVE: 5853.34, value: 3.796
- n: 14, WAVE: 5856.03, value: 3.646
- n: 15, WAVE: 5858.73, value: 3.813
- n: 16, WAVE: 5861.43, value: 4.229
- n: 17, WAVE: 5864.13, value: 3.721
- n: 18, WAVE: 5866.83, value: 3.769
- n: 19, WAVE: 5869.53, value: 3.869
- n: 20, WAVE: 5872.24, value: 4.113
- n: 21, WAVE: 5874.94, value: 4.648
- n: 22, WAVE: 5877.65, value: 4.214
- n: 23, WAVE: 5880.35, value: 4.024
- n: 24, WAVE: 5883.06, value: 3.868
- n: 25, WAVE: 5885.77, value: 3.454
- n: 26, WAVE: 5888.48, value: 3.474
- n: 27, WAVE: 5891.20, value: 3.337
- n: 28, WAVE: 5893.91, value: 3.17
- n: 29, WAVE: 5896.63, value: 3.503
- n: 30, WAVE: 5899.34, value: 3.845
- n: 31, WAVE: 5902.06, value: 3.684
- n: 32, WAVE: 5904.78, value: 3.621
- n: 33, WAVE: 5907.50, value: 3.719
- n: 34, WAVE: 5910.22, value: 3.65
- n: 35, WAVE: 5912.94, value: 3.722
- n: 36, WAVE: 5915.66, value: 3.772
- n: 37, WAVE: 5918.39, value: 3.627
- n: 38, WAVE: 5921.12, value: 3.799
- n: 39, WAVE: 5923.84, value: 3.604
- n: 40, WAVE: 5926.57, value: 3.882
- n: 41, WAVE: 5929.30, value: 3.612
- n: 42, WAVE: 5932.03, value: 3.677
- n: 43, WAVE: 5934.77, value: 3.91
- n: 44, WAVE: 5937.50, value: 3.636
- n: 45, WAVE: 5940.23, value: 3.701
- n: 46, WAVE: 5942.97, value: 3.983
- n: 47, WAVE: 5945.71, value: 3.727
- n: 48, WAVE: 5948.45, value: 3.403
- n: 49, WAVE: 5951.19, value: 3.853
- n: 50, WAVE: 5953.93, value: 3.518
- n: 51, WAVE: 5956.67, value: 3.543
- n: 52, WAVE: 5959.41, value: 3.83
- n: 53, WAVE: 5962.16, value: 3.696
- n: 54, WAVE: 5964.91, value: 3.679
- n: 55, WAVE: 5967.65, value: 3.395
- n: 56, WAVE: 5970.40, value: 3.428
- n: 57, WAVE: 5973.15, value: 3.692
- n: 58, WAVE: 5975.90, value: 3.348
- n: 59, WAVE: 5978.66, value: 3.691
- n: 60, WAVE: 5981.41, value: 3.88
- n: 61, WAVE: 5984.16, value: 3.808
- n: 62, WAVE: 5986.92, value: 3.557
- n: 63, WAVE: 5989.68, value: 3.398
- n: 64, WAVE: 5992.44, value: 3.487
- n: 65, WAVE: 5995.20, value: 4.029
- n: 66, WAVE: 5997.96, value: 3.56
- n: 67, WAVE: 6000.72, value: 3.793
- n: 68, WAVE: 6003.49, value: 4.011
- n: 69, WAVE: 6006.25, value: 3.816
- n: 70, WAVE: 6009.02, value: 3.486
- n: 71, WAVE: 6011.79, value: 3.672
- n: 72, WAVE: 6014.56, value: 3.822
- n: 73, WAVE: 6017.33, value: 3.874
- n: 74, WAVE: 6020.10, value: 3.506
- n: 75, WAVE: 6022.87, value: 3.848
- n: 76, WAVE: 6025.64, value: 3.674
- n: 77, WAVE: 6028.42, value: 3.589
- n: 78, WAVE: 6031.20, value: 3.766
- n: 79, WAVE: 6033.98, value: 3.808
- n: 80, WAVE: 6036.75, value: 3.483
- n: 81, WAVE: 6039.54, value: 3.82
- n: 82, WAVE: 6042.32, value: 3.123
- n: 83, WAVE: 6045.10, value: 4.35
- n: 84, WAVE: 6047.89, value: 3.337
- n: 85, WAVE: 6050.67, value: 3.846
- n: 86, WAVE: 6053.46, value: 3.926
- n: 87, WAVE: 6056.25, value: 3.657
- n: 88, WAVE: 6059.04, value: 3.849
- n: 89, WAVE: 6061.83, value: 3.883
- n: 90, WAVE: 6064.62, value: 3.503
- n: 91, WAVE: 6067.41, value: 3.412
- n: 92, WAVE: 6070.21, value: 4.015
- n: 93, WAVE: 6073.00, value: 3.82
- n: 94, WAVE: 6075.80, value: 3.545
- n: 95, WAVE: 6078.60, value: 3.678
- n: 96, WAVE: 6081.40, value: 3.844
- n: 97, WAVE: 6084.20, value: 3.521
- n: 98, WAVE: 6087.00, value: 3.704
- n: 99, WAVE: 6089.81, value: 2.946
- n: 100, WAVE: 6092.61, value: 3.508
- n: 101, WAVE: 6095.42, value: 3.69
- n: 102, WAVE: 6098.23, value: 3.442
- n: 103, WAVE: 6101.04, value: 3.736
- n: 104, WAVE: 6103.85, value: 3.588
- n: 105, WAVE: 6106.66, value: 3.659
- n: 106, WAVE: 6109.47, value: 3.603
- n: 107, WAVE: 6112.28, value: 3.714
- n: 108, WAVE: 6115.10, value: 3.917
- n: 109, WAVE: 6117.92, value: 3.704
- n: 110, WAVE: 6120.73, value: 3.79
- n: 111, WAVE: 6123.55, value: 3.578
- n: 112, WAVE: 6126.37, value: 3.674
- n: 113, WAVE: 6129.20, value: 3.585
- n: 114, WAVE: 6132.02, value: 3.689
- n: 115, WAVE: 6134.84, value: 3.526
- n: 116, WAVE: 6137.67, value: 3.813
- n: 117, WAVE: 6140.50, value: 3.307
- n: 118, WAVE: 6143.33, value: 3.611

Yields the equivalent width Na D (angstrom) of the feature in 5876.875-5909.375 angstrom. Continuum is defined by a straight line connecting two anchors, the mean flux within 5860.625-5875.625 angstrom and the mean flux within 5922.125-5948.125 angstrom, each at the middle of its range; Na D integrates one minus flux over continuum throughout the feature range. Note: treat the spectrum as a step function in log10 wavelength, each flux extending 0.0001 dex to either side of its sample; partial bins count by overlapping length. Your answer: 2.2 angstrom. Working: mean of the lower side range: 4.03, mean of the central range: 3.65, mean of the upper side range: 3.73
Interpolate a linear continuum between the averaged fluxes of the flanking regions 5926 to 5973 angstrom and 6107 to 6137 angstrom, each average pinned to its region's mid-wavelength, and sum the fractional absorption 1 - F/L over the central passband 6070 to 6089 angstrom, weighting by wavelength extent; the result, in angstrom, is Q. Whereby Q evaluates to -0.1 angstrom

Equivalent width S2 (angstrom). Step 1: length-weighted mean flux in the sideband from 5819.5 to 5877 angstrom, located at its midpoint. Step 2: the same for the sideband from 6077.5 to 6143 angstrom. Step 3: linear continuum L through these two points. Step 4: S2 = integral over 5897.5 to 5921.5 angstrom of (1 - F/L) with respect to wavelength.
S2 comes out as 0.8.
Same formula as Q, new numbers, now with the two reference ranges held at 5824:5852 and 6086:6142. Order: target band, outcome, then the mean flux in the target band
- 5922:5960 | 0.7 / 3.71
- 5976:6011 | 0.2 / 3.7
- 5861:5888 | -0.9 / 3.97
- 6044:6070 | -0.7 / 3.76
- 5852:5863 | -0.1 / 3.87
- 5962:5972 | 0.6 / 3.54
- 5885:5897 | 1.4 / 3.37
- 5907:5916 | 0.2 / 3.71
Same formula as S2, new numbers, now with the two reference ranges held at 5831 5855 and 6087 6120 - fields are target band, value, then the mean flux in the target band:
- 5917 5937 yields 0.3 angstrom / 3.73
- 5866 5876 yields -0.7 angstrom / 4.1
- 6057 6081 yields -0.5 angstrom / 3.72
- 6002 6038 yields -0.3 angstrom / 3.72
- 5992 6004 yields -0.2 angstrom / 3.78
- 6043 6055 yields -0.5 angstrom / 3.82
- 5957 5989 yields 0.9 angstrom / 3.63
